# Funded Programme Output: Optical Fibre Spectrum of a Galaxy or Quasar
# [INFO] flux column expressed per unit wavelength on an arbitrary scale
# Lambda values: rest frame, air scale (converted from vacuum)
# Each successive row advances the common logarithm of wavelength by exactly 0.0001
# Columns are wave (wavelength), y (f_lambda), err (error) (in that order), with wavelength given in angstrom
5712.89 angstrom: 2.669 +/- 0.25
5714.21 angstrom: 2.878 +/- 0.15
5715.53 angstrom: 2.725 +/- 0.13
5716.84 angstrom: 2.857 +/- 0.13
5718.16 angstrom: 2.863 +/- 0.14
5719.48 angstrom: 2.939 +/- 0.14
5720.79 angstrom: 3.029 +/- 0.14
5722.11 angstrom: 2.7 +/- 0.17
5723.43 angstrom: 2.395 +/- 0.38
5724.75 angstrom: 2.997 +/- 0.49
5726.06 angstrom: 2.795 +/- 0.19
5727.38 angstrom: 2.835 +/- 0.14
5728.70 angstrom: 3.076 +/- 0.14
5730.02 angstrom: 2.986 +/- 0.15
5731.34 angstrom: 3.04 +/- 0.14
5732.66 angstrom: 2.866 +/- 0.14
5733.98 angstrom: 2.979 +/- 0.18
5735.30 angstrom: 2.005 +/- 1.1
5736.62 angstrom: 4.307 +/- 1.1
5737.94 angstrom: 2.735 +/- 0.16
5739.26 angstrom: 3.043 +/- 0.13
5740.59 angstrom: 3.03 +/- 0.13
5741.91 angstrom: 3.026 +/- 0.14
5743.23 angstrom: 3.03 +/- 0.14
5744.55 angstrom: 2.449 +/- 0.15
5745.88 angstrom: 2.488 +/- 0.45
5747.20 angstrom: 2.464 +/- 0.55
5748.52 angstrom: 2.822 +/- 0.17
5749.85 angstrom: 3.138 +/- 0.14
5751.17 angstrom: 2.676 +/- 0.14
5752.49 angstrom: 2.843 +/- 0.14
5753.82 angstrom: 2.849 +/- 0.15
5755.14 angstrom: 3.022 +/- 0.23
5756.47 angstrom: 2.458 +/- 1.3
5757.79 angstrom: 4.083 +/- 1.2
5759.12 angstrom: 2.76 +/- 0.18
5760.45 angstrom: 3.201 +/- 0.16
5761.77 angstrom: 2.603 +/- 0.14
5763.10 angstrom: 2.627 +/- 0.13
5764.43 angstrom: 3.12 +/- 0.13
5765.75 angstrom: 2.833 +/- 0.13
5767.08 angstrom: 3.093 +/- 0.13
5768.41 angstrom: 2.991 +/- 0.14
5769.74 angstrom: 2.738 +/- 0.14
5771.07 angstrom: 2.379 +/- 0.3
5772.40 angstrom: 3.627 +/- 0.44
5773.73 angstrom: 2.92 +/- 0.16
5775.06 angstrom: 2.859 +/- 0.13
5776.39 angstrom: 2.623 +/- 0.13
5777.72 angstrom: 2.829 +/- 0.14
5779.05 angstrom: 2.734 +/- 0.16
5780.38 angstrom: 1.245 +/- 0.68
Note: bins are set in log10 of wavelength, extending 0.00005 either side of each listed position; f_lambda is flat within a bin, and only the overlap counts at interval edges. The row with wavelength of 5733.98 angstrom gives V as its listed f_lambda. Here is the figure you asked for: 2.979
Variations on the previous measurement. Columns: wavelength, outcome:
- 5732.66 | 2.866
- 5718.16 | 2.863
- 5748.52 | 2.822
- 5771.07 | 2.379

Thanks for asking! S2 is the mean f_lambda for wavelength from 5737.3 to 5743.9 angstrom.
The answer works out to 2.97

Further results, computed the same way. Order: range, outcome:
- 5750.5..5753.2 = 2.77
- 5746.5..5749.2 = 2.64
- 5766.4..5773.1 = 2.96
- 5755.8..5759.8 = 3.1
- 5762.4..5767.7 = 2.91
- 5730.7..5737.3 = 3.04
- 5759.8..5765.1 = 2.89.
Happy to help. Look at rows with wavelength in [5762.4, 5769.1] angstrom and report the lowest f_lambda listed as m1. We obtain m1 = 2.627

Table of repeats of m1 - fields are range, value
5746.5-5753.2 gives 2.464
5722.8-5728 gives 2.395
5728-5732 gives 2.986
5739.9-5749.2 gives 2.449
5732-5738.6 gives 2.005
